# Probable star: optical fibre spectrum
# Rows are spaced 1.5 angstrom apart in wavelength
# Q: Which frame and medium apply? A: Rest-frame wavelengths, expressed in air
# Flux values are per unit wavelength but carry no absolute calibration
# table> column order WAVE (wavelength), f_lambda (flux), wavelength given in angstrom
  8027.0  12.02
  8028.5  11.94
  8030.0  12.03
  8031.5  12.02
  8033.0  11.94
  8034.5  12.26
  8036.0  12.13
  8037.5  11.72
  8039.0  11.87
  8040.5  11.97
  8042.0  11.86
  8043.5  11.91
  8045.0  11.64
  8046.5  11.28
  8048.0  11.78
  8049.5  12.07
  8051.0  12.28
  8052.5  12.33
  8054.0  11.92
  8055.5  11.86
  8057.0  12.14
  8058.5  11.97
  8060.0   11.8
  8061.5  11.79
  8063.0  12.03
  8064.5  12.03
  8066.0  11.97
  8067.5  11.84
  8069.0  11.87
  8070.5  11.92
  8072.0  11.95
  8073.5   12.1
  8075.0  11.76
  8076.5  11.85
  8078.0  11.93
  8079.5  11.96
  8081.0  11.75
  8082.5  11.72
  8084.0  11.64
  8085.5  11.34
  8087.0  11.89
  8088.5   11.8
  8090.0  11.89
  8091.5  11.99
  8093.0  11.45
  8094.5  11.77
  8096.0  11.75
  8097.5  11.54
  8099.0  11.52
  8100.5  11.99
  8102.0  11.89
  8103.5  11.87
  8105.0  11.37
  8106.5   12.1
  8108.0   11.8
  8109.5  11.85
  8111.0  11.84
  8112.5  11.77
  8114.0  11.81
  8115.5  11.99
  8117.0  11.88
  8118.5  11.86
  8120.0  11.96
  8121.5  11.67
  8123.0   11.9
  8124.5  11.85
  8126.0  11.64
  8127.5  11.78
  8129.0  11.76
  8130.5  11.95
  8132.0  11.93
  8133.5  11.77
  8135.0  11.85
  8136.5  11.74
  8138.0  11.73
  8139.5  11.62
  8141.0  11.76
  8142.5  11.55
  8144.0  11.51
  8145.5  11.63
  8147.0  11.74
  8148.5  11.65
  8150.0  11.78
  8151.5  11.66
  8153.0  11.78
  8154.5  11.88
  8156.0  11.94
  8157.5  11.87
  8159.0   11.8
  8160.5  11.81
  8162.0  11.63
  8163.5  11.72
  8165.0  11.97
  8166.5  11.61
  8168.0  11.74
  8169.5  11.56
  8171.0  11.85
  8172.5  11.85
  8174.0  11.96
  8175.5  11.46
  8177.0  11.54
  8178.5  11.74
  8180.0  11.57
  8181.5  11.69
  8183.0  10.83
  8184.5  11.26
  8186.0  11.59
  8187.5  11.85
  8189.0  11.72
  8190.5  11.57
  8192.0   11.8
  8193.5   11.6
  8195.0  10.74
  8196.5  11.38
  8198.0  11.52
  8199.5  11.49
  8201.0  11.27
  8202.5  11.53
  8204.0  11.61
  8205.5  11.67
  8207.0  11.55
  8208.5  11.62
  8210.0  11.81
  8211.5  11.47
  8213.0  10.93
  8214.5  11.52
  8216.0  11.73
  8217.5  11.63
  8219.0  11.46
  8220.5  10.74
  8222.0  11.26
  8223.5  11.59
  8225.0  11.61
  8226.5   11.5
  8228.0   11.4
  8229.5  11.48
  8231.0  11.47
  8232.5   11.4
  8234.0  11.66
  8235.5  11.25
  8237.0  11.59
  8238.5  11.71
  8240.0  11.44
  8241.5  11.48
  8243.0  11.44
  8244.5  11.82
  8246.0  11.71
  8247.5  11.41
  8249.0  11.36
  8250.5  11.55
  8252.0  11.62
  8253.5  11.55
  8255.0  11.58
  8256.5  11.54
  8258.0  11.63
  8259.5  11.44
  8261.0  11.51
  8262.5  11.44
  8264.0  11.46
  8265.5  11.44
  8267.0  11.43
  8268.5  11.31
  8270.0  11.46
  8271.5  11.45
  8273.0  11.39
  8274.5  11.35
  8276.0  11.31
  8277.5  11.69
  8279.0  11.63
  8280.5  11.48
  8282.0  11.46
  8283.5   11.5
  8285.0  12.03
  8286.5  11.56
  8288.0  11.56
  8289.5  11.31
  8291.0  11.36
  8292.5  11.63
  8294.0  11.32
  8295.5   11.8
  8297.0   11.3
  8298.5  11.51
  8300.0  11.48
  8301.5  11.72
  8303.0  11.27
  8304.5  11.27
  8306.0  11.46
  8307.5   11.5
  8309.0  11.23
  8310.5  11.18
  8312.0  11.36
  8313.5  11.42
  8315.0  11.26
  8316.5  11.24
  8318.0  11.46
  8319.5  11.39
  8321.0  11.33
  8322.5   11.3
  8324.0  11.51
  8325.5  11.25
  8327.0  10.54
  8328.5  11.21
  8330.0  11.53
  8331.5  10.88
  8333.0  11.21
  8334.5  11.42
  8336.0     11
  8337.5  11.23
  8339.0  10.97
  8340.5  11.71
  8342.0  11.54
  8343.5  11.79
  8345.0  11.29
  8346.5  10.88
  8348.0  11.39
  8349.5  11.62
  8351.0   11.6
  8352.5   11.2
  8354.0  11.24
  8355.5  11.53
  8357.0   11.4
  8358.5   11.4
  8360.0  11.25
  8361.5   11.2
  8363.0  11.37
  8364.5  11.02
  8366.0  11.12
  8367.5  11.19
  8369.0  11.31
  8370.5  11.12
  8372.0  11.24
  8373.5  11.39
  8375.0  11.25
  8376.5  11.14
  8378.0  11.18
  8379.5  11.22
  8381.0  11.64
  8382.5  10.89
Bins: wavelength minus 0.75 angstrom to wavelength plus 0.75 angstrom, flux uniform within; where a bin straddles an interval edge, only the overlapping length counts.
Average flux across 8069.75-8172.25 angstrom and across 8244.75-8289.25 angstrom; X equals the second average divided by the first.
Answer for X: 0.98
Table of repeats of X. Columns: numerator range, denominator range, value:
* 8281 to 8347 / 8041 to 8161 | 0.96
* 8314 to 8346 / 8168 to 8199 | 0.98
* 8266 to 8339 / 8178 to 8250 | 0.99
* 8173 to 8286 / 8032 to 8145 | 0.97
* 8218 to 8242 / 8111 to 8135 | 0.97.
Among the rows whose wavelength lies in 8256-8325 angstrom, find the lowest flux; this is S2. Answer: 11.18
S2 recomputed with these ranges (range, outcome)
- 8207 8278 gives 10.74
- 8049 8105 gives 11.34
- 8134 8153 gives 11.51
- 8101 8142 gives 11.37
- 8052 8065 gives 11.79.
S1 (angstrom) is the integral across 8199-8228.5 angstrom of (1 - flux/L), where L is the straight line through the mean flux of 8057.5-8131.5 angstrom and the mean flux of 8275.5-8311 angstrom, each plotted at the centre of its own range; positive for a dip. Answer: 0.4 angstrom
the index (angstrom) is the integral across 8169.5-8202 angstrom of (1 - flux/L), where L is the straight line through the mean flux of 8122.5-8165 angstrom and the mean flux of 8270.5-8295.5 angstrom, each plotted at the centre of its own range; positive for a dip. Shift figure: 0.41 angstrom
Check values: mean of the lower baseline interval 11.8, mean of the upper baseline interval 11.5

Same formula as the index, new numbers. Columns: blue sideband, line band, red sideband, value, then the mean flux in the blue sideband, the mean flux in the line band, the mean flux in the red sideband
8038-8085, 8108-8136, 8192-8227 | -0.29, 11.9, 11.8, 11.5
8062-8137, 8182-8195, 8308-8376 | 0.16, 11.8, 11.5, 11.3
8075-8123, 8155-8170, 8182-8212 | -0.22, 11.8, 11.8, 11.5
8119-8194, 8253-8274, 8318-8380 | 0.00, 11.7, 11.5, 11.3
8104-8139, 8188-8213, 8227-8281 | 0.25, 11.8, 11.5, 11.5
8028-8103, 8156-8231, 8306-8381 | 0.32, 11.9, 11.6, 11.3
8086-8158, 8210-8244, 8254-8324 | 0.35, 11.8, 11.5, 11.5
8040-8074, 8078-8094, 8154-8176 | 0.18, 11.9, 11.8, 11.8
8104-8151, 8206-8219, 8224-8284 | 0.07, 11.8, 11.5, 11.5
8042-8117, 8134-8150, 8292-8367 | 0.04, 11.8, 11.7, 11.3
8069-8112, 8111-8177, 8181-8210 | -0.72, 11.8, 11.8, 11.5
